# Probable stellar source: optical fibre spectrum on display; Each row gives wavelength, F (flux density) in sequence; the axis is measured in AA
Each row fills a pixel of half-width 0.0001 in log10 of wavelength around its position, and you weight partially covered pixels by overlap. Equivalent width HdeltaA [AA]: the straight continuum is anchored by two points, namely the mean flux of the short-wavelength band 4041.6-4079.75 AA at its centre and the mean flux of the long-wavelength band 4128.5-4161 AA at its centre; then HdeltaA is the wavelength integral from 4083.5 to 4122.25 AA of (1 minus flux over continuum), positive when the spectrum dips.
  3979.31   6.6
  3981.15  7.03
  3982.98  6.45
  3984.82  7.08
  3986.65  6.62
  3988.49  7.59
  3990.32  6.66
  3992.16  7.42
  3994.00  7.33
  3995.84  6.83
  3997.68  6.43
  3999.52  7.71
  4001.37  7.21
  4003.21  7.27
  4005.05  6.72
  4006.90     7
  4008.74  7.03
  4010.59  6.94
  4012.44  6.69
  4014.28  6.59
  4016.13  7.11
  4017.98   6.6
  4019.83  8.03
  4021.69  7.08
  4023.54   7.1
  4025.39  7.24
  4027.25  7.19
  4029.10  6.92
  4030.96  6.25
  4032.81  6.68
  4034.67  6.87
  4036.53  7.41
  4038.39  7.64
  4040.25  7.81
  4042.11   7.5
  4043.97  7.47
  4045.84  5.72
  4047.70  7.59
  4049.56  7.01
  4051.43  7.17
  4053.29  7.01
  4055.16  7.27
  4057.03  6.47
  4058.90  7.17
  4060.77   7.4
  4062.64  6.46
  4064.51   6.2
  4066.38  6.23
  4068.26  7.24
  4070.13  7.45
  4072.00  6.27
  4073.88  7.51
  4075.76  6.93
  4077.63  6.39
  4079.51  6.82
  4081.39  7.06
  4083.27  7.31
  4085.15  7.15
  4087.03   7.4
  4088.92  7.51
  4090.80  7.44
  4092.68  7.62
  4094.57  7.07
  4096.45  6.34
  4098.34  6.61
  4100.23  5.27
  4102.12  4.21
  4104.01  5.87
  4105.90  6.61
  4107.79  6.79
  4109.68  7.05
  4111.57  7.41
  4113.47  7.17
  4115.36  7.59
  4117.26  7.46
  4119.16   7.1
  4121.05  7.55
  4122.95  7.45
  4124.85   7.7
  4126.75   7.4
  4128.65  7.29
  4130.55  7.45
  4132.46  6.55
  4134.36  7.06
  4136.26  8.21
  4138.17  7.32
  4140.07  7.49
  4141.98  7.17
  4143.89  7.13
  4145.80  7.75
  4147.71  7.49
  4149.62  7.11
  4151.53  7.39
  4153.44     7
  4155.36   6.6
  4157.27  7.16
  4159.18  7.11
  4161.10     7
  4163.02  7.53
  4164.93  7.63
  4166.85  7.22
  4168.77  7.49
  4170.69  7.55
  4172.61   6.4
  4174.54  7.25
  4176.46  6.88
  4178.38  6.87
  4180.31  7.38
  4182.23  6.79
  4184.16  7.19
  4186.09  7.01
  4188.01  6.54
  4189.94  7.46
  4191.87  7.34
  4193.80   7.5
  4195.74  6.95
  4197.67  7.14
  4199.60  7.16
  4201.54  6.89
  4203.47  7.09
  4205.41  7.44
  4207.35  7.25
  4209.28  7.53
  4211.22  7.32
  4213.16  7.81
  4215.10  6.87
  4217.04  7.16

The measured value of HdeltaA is 1.13 AA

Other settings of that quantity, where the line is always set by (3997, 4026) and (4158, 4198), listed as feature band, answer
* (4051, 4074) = 0.64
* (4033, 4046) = -0.36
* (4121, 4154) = -1.07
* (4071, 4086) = 0.34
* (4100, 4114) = 1.55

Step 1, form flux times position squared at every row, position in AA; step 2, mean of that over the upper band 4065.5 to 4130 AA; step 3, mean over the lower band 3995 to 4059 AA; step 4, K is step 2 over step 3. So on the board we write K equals 1.02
